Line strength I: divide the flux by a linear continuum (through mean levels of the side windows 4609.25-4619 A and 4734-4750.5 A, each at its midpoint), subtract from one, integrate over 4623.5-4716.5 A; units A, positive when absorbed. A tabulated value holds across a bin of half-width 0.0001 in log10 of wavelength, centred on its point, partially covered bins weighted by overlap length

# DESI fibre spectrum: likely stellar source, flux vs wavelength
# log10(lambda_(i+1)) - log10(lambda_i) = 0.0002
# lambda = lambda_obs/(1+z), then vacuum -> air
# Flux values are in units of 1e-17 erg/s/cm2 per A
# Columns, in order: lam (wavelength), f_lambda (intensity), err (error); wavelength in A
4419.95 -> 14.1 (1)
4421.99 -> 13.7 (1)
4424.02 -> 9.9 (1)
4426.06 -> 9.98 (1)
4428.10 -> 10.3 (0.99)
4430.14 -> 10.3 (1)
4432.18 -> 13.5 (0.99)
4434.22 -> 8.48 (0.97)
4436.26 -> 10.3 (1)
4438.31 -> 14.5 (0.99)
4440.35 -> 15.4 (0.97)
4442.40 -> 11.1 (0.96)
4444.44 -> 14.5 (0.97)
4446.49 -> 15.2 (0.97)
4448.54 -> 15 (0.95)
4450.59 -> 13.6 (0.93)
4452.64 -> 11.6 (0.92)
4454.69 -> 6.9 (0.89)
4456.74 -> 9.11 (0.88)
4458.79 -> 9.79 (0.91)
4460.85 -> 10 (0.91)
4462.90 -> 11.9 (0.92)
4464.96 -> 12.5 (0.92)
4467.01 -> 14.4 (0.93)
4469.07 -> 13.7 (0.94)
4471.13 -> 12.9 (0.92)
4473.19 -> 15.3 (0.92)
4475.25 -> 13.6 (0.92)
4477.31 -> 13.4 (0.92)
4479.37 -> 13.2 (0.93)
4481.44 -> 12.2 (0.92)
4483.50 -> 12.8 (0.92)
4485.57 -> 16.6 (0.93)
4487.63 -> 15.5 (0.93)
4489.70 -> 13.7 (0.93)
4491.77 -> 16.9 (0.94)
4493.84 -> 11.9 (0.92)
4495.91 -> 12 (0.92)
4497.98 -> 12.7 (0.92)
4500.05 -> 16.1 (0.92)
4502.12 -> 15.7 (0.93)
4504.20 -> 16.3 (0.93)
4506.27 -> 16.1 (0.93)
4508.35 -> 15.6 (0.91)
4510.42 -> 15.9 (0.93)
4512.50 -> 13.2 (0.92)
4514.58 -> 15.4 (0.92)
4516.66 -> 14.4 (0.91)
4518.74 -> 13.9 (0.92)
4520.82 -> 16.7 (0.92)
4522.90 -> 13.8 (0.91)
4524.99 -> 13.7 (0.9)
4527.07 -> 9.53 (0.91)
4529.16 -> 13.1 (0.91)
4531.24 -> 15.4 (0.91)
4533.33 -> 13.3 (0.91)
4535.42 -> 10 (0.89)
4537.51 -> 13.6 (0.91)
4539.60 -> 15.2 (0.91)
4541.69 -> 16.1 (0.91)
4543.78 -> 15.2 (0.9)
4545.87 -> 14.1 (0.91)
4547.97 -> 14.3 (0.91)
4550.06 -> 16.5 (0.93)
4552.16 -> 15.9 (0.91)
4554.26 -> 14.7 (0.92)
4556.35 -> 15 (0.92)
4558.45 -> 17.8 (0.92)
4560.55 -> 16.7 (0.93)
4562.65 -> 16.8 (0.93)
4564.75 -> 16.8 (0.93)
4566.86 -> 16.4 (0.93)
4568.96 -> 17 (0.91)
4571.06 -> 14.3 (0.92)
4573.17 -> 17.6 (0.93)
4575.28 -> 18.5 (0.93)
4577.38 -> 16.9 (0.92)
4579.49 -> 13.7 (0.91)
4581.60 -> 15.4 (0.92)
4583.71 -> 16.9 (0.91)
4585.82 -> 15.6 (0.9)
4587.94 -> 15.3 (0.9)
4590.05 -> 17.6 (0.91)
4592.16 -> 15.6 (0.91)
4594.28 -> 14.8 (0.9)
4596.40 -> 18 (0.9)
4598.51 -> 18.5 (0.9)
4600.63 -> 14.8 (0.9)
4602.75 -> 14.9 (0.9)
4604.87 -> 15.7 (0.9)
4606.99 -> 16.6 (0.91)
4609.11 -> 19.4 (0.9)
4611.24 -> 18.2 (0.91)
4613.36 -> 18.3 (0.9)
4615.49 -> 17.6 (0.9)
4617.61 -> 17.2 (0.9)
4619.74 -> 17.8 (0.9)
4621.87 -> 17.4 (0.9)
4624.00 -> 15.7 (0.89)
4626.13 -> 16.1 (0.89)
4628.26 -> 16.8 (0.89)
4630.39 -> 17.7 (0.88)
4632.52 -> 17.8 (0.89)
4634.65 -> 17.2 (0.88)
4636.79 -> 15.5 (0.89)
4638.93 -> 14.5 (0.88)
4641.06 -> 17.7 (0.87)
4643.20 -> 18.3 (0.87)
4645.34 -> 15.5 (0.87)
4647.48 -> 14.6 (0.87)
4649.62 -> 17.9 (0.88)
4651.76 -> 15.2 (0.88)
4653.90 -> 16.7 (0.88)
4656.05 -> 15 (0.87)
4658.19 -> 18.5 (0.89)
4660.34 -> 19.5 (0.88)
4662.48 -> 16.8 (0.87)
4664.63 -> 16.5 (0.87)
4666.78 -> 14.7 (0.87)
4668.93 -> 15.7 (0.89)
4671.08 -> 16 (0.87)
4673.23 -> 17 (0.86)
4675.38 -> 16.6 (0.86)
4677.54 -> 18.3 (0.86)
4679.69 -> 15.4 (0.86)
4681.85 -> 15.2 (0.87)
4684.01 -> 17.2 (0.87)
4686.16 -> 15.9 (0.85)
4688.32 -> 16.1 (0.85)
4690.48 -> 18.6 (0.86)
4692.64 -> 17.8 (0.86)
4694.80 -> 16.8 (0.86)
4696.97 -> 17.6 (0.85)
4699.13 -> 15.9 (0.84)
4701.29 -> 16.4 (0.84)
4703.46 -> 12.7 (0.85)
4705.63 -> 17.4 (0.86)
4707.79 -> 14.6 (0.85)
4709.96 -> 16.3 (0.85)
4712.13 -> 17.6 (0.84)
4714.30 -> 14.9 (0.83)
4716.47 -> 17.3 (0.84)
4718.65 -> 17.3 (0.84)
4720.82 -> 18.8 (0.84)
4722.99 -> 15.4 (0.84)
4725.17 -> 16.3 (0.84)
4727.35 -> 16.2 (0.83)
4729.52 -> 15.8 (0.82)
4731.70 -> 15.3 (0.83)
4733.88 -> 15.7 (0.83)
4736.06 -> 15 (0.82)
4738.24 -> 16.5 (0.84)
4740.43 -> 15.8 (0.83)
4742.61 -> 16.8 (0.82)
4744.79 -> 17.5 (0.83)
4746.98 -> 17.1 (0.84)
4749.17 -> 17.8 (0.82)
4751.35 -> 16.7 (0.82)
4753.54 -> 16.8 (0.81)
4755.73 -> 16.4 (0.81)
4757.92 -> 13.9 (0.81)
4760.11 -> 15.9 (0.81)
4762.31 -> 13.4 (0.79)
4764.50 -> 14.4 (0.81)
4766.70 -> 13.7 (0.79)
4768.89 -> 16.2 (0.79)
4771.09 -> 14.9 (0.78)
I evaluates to 4.7 A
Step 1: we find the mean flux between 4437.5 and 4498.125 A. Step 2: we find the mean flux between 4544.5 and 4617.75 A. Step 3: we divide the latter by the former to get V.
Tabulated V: 1.25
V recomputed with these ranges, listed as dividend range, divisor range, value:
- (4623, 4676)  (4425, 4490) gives 1.32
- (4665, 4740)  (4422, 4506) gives 1.27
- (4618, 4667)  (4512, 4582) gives 1.11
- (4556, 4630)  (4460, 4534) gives 1.19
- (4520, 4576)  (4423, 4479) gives 1.24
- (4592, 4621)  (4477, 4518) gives 1.17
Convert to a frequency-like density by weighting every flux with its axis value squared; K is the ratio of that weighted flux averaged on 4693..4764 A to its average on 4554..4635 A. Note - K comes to 1.03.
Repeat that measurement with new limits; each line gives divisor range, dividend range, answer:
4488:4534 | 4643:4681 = 1.23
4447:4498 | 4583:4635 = 1.39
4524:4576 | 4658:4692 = 1.17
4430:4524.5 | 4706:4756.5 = 1.36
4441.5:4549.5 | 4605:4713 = 1.31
